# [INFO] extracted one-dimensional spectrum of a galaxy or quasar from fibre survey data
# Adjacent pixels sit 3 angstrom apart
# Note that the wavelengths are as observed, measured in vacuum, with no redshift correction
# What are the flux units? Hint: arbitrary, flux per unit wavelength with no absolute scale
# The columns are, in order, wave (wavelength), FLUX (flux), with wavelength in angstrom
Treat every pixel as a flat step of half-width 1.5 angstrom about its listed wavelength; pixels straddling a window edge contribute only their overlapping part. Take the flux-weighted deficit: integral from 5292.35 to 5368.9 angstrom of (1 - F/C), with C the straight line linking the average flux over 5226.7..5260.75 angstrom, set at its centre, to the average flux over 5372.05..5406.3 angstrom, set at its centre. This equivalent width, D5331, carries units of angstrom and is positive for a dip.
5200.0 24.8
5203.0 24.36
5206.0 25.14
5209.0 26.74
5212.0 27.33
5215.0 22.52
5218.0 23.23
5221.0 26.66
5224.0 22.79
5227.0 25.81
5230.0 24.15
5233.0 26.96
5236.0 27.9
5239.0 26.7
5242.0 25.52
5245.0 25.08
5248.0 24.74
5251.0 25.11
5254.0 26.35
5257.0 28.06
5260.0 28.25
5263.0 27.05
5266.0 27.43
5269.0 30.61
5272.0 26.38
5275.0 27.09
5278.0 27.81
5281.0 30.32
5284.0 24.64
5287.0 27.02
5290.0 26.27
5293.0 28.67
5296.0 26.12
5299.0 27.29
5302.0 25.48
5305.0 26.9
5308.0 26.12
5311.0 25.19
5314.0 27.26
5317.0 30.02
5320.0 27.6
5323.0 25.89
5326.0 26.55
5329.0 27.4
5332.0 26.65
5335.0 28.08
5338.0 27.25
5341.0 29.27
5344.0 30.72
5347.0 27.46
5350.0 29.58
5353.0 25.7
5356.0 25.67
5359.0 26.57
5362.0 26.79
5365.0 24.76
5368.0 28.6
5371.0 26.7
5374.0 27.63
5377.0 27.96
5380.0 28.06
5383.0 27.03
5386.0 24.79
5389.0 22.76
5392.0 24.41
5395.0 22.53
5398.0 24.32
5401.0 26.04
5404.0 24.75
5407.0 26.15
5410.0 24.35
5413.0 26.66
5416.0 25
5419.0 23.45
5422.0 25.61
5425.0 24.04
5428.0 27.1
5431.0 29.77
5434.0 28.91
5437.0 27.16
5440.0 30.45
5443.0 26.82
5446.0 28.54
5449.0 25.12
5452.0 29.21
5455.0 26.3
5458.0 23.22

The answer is -4.17 angstrom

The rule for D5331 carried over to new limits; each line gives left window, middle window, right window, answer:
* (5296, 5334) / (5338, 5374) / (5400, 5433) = -1.4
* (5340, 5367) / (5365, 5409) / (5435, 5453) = 2.8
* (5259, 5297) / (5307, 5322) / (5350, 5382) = 0.0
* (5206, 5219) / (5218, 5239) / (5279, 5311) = -0.2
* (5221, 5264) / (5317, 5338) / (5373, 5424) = -1.3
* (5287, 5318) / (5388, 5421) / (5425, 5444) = 3.8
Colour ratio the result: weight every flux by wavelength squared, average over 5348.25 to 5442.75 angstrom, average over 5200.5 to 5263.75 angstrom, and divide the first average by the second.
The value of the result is 1.09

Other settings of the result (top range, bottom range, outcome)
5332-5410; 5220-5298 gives 1.04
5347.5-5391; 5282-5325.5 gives 1.02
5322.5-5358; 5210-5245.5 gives 1.13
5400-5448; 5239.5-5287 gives 1.05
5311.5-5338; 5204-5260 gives 1.10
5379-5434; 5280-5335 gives 0.98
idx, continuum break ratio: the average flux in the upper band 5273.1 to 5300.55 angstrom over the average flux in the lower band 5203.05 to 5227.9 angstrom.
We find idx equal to 1.09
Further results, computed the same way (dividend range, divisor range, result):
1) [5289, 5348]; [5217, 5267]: 1.05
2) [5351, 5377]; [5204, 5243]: 1.05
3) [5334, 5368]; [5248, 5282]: 1.00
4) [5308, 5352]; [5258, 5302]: 1.01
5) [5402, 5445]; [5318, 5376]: 0.97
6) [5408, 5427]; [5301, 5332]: 0.93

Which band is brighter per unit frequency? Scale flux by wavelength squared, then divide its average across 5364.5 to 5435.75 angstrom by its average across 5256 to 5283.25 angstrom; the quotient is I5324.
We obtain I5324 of 0.97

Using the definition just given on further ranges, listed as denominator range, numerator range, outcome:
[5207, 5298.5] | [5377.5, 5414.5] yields 1.01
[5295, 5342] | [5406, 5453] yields 1.03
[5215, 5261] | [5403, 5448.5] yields 1.11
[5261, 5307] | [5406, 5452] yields 1.03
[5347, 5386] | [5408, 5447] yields 1.01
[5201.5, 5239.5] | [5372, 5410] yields 1.07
